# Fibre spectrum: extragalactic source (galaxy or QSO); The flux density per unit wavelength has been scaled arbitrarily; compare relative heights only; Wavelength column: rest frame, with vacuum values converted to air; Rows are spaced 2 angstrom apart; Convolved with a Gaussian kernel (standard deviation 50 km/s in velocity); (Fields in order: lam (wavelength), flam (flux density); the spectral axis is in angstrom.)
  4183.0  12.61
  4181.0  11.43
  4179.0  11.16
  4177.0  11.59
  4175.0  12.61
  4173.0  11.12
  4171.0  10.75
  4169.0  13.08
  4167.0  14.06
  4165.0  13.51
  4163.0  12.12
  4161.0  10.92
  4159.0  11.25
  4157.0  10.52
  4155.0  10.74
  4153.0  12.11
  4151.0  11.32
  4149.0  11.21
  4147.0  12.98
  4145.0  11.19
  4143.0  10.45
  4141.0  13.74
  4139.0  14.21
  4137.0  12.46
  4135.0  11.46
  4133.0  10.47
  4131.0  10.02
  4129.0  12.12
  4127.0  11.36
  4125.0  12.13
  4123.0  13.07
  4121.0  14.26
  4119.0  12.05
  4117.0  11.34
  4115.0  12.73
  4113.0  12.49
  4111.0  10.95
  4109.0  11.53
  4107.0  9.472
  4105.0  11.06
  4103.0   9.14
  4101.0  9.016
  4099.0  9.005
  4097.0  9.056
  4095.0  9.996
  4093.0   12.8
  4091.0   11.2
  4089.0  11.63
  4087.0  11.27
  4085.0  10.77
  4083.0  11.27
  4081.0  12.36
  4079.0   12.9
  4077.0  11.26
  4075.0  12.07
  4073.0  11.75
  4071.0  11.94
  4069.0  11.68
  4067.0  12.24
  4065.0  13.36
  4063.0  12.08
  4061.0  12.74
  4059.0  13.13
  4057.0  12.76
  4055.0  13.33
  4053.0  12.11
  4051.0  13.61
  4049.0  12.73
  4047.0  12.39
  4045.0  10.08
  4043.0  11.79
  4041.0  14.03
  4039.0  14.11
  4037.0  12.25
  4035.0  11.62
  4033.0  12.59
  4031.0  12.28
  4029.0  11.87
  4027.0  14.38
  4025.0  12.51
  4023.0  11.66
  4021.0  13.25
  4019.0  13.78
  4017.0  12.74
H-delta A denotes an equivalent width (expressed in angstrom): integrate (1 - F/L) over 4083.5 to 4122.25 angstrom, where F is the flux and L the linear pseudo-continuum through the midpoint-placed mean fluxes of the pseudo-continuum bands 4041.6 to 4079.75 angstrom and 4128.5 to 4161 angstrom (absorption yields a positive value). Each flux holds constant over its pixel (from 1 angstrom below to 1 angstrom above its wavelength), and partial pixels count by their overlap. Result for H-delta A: 2.9 angstrom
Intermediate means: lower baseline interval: 12.3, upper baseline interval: 11.6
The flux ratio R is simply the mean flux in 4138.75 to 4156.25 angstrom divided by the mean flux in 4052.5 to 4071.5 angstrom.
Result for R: 0.95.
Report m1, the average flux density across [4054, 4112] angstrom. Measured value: 11.4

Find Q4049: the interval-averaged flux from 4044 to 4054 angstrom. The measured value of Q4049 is 12.2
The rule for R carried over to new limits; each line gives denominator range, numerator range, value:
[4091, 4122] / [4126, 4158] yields 1.06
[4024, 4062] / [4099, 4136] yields 0.89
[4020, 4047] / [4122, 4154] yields 0.95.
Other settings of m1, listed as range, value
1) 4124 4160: 11.7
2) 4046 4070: 12.7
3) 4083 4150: 11.4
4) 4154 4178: 11.9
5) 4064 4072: 12.3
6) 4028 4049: 12.3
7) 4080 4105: 10.6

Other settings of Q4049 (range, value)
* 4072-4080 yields 12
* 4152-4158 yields 11.1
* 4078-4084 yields 12.2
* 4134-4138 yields 12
